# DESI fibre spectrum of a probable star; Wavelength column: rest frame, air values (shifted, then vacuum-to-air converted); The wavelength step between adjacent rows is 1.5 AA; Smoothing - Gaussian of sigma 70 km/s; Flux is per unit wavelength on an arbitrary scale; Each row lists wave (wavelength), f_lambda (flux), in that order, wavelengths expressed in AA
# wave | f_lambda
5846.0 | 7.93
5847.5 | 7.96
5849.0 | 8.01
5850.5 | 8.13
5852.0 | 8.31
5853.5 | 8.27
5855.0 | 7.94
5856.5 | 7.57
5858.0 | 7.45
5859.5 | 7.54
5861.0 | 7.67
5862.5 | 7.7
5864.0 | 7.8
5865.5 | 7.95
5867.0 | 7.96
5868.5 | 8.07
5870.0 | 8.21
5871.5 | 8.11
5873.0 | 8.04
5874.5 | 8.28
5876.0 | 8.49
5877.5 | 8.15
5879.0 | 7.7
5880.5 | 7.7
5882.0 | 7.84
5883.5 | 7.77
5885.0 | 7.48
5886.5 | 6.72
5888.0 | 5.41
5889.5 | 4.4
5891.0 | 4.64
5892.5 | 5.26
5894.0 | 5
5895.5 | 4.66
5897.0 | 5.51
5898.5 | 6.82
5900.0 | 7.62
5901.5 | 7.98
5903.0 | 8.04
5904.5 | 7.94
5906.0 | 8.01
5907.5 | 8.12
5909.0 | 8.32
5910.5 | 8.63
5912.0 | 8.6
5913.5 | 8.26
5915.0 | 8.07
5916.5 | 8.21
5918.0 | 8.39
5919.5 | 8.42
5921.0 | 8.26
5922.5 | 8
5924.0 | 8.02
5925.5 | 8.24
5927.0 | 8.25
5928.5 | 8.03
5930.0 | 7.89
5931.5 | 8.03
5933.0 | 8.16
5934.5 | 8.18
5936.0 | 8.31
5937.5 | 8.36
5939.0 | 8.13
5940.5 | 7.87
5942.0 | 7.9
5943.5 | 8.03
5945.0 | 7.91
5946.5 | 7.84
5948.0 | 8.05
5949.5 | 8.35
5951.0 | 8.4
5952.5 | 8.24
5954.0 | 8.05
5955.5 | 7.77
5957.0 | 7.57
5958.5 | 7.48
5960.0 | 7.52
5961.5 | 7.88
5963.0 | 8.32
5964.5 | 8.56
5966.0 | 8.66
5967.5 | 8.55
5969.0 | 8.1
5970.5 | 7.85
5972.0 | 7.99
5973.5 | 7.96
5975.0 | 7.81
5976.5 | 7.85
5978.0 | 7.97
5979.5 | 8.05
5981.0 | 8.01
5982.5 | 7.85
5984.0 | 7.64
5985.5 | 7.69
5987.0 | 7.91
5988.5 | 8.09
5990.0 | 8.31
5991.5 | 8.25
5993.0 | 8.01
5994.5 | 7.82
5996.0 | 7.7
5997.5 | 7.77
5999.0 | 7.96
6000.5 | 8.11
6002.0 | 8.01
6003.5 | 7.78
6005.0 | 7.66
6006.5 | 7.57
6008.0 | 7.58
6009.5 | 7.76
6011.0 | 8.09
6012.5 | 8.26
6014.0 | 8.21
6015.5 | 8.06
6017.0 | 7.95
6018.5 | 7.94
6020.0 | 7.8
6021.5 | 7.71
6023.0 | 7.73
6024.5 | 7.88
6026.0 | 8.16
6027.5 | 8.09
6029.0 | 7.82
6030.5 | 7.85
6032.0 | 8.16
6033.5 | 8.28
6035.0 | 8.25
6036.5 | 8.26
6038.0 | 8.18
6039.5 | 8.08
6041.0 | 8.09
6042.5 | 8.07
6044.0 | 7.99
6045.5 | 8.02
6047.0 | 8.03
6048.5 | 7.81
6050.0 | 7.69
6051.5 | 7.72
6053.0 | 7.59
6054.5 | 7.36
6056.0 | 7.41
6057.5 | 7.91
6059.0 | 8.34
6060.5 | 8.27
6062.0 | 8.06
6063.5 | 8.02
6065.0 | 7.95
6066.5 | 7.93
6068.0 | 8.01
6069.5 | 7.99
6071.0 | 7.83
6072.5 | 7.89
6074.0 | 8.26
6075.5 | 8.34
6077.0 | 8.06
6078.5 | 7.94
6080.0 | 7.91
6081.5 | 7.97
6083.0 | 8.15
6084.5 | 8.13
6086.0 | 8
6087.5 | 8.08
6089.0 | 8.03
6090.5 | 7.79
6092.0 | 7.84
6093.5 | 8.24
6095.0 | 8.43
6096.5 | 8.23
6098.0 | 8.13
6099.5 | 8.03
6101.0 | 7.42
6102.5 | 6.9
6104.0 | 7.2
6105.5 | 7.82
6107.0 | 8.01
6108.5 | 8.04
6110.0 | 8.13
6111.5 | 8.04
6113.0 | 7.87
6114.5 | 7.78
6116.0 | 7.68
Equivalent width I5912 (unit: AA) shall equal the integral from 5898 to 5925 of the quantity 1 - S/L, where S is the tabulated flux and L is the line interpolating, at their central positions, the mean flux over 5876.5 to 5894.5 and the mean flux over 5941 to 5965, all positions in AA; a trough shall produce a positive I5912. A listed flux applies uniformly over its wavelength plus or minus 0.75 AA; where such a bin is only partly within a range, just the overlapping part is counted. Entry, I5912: -3.8 AA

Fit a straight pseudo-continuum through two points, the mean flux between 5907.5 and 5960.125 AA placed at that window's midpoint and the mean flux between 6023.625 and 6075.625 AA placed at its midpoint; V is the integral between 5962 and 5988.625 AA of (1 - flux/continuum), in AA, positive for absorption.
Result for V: 0.1 AA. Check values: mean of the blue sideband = 8.11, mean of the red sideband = 7.98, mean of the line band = 8.05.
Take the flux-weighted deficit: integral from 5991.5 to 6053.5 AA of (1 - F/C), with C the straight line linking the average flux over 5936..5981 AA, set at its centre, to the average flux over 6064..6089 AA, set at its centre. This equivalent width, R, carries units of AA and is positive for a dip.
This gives 0.7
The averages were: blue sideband 8.04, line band 7.94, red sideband 8.03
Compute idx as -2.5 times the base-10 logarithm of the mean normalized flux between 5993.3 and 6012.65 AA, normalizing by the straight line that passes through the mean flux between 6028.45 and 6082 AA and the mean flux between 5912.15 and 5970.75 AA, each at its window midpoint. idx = 0.027 mag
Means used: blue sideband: 8.11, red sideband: 7.98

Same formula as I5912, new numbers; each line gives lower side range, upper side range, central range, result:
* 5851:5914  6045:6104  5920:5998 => -4.1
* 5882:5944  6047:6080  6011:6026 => -0.3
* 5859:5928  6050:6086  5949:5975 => -1.2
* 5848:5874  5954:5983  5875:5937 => 3.5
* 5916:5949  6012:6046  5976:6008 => 0.7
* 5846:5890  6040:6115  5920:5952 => -1.4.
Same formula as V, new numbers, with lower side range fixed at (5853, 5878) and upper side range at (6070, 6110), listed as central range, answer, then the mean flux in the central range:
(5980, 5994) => -0.04 AA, 7.97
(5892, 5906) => 2.31 AA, 6.64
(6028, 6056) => 0.02 AA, 7.94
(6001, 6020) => 0.11 AA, 7.9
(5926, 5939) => -0.33 AA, 8.15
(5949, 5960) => 0.01 AA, 7.94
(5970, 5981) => 0.02 AA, 7.93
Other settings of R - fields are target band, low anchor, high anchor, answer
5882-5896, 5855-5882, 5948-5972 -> 3.7 AA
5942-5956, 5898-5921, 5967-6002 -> -0.1 AA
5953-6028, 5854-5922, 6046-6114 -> -2.2 AA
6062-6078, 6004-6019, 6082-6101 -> 0.0 AA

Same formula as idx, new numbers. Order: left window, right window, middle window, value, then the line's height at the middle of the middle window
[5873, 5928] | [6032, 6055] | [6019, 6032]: 0.00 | 7.91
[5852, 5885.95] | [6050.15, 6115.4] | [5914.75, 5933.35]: -0.03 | 7.91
